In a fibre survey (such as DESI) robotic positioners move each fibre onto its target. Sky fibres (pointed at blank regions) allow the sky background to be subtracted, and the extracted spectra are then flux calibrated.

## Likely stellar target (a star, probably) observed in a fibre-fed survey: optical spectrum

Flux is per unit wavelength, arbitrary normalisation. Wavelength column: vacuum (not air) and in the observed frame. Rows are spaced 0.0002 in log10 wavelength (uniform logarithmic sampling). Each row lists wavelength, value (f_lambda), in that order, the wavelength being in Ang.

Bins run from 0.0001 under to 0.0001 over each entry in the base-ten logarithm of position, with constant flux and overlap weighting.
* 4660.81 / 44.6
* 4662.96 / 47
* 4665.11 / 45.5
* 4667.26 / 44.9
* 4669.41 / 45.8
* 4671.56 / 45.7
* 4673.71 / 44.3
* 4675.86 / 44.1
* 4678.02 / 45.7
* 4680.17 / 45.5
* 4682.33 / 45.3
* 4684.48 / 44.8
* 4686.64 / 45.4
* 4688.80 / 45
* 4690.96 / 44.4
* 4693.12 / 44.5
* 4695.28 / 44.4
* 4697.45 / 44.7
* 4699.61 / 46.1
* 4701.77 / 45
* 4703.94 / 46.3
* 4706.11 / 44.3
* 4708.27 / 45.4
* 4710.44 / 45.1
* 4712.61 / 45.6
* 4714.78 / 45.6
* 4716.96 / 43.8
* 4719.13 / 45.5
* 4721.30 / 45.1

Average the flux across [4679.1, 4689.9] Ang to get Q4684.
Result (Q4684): 45.2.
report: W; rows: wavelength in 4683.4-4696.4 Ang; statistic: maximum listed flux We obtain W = 45.4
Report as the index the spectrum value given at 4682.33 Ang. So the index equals 45.3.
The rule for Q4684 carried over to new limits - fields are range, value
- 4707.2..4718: 45.1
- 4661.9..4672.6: 45.8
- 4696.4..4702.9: 45.3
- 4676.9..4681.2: 45.6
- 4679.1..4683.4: 45.4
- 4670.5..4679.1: 45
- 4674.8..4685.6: 45.1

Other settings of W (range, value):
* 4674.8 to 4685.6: 45.7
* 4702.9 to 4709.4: 46.3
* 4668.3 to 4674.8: 45.8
